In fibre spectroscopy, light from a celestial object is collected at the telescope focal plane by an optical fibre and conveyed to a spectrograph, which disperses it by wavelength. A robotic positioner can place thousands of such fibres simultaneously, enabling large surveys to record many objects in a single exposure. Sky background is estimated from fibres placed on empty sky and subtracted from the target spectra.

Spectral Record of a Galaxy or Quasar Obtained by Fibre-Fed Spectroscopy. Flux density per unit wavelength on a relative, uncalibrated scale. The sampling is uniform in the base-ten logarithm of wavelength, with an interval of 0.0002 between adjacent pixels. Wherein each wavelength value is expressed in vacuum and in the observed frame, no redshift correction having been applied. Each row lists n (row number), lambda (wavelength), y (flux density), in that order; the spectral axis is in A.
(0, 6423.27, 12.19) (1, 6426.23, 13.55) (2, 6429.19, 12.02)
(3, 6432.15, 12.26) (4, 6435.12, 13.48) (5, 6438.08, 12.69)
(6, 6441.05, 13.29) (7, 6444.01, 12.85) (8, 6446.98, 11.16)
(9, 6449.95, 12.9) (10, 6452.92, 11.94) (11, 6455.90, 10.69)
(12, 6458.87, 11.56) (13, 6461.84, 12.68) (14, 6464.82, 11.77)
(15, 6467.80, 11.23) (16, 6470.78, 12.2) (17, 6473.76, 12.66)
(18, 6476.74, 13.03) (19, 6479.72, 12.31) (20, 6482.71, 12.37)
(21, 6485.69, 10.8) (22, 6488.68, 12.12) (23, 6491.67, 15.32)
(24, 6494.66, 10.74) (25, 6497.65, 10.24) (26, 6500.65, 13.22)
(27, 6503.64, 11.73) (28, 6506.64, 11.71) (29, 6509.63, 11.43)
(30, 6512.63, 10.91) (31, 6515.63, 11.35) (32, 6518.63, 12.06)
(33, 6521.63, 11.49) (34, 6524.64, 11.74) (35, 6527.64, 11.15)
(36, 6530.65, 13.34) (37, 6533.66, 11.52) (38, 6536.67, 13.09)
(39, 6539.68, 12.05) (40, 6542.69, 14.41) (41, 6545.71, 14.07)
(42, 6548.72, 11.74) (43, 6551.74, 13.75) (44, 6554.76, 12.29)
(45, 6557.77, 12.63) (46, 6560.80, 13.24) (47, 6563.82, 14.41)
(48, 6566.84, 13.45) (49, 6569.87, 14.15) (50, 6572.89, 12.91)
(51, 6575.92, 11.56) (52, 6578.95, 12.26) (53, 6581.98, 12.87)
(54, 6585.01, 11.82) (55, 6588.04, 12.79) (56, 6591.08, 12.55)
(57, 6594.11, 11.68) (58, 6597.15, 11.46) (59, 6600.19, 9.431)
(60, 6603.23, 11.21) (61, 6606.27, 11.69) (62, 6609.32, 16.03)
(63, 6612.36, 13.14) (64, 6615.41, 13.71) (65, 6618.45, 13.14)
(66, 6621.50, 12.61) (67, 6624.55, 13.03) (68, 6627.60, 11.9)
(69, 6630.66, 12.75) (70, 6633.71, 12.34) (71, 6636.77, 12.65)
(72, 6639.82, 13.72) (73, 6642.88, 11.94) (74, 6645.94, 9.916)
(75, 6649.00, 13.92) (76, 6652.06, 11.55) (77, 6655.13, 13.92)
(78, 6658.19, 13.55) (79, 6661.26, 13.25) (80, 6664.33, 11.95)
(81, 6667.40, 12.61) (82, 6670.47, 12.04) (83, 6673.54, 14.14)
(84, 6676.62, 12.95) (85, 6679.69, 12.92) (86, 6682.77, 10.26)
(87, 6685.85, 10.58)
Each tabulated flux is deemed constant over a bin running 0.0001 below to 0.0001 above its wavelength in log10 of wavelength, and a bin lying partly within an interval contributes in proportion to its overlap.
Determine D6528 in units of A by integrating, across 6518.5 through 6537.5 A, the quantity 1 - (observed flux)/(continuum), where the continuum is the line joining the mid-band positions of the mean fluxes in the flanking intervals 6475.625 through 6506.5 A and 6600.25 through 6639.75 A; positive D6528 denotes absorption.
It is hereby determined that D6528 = 0.5 A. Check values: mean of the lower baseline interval 12.2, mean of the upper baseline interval 12.8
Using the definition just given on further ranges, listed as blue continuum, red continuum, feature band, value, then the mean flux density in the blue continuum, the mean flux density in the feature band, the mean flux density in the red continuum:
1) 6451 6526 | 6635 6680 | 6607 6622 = -1.4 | 11.9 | 13.7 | 12.7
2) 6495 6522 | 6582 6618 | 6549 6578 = -2.5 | 11.5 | 13.1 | 12.4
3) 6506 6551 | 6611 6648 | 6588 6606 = 1.5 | 12.2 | 11.4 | 12.6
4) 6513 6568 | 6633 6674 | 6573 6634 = 1.1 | 12.6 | 12.4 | 12.6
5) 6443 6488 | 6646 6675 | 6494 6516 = 1.3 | 12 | 11.4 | 12.8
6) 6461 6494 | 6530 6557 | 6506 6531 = 2.1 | 12.4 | 11.6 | 12.9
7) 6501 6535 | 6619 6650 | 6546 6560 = -0.9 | 11.7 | 12.8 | 12.5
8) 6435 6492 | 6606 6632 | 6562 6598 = 0.7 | 12.3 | 12.7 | 13.2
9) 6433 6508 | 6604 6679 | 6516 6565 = -0.7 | 12.2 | 12.6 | 12.8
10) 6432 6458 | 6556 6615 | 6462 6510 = 1.3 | 12.3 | 12.1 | 12.6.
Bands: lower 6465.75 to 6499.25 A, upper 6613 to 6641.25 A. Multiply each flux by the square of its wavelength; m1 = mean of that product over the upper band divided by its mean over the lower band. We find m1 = 1.1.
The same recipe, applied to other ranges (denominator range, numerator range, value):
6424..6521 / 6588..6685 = 1.08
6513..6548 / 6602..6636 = 1.07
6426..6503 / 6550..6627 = 1.08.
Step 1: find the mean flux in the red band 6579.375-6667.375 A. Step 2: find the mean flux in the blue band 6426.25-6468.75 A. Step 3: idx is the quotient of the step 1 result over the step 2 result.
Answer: 1.02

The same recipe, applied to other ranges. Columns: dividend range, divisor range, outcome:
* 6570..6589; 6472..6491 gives 1.01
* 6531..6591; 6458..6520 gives 1.08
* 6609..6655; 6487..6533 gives 1.07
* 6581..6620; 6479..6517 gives 1.05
